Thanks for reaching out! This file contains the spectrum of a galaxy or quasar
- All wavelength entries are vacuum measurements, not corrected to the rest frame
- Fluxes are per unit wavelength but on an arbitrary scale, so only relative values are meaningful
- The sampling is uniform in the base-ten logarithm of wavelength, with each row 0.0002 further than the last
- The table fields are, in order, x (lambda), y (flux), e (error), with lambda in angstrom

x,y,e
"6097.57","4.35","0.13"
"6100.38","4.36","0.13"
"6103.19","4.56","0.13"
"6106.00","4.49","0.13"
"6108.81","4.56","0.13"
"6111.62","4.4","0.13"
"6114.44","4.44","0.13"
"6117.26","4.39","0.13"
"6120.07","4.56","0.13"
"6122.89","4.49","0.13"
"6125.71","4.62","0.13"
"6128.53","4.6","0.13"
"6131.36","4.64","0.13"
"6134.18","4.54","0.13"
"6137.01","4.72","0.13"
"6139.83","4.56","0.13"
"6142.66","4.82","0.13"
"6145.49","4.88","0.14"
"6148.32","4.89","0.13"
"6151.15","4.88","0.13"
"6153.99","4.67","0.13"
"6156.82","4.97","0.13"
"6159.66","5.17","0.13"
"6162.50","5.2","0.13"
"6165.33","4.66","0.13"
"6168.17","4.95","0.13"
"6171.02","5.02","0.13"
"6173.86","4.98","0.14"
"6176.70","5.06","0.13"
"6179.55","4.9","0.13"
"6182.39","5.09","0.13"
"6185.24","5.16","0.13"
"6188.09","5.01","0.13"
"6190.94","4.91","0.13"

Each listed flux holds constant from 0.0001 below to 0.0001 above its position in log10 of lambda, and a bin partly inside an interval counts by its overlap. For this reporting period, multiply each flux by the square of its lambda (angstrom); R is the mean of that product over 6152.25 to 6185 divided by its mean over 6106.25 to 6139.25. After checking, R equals 1.11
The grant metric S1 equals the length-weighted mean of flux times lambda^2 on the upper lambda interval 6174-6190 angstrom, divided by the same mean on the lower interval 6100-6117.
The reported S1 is 1.2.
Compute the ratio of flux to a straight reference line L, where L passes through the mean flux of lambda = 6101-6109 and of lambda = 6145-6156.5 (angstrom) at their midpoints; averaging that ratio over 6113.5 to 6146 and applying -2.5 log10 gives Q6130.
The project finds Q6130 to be 0.02 mag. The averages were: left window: 4.52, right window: 4.84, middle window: 4.6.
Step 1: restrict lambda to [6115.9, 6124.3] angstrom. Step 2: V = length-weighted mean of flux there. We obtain 4.48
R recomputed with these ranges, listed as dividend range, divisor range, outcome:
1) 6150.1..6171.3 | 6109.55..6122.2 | 1.12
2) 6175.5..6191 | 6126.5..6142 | 1.11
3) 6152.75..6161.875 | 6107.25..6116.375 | 1.13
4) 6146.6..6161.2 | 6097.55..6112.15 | 1.12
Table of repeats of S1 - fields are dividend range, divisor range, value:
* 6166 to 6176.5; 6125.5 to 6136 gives 1.09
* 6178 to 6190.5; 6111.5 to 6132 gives 1.14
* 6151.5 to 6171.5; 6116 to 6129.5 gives 1.10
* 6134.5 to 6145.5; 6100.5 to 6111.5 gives 1.06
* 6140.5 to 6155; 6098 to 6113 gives 1.09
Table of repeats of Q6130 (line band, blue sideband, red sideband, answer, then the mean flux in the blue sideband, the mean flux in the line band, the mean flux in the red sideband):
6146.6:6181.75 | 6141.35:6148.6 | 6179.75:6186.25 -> 0.01 mag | 4.86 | 4.95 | 5.08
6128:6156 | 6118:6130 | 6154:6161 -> 0.01 mag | 4.56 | 4.73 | 4.99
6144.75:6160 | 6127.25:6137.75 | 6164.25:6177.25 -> -0.03 mag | 4.62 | 4.89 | 4.93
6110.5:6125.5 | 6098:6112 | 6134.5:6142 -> 0.02 mag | 4.47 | 4.47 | 4.64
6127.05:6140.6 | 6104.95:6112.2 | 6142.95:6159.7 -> 0.03 mag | 4.5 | 4.61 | 4.88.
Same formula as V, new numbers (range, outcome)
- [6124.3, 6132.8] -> 4.62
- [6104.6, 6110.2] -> 4.53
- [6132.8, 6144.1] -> 4.66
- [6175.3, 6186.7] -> 5.05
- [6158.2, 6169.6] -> 4.99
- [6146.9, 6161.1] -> 4.91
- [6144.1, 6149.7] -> 4.89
